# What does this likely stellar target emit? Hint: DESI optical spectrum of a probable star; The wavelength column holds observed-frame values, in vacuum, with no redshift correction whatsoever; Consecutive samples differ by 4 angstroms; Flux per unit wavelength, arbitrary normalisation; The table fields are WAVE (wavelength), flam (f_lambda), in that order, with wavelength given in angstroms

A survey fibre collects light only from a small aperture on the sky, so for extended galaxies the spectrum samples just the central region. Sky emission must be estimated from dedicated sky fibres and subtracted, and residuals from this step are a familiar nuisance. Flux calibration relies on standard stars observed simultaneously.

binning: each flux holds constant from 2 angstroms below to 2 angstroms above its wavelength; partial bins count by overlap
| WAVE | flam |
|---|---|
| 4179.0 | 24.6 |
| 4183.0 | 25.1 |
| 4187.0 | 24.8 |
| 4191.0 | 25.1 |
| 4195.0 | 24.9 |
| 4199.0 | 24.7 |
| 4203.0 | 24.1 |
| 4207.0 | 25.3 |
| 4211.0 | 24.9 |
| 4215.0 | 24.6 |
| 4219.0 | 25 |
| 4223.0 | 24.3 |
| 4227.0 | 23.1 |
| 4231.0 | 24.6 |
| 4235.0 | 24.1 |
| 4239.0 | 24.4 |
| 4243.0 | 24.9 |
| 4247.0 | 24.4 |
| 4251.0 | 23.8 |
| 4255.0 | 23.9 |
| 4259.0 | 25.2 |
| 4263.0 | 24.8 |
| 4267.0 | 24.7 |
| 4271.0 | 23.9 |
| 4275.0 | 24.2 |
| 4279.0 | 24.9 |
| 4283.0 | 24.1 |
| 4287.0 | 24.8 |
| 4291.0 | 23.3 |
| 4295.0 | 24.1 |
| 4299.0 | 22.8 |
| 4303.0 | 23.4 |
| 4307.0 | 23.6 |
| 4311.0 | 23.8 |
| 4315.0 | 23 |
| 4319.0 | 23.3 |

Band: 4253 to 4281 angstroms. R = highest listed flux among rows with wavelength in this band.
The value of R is 25.2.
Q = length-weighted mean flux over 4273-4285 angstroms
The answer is 24.4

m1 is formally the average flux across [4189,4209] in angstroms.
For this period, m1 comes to 24.8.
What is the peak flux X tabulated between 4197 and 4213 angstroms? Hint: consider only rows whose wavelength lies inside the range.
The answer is 25.3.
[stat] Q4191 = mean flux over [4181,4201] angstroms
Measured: 24.9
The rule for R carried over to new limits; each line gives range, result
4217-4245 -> 25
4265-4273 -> 24.7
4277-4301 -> 24.9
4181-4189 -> 25.1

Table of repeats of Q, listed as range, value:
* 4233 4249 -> 24.4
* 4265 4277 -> 24.3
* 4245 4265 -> 24.4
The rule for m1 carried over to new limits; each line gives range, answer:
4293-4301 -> 23.5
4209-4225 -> 24.7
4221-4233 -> 24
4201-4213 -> 24.8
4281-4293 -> 24.1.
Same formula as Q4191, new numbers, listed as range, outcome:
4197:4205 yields 24.4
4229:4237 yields 24.4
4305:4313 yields 23.7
